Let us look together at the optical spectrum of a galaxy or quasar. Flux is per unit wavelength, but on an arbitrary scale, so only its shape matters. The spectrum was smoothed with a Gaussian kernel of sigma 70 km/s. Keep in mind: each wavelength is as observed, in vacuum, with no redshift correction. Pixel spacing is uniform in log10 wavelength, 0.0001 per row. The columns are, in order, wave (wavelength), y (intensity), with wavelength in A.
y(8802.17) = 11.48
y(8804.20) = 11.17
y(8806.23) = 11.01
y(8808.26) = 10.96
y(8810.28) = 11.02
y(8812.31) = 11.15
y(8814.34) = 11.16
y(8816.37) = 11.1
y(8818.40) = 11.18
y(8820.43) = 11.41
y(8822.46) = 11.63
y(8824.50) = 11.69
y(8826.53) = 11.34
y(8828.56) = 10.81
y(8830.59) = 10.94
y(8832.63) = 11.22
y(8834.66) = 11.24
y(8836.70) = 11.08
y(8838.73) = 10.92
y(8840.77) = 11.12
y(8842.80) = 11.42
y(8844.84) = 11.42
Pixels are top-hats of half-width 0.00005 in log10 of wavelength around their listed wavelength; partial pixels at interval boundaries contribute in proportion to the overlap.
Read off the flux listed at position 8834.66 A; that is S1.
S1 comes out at 11.24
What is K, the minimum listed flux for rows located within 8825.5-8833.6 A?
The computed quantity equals 10.81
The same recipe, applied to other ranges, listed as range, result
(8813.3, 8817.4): 11.1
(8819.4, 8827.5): 11.34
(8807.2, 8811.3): 10.96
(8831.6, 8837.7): 11.08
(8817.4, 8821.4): 11.18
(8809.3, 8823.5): 11.02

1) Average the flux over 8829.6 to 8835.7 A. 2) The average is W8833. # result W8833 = 11.1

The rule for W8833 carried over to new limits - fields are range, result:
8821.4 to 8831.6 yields 11.3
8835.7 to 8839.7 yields 11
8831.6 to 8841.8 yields 11.1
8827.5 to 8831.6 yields 10.9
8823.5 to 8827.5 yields 11.5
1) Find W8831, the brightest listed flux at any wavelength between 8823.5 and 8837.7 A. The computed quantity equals 11.69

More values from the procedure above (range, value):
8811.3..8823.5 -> 11.63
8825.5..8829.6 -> 11.34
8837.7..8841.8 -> 11.12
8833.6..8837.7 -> 11.24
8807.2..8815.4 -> 11.16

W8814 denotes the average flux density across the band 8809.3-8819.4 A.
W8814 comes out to 11.1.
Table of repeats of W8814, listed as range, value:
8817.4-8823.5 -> 11.4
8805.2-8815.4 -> 11.1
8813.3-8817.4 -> 11.1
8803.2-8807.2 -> 11.1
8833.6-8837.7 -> 11.2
